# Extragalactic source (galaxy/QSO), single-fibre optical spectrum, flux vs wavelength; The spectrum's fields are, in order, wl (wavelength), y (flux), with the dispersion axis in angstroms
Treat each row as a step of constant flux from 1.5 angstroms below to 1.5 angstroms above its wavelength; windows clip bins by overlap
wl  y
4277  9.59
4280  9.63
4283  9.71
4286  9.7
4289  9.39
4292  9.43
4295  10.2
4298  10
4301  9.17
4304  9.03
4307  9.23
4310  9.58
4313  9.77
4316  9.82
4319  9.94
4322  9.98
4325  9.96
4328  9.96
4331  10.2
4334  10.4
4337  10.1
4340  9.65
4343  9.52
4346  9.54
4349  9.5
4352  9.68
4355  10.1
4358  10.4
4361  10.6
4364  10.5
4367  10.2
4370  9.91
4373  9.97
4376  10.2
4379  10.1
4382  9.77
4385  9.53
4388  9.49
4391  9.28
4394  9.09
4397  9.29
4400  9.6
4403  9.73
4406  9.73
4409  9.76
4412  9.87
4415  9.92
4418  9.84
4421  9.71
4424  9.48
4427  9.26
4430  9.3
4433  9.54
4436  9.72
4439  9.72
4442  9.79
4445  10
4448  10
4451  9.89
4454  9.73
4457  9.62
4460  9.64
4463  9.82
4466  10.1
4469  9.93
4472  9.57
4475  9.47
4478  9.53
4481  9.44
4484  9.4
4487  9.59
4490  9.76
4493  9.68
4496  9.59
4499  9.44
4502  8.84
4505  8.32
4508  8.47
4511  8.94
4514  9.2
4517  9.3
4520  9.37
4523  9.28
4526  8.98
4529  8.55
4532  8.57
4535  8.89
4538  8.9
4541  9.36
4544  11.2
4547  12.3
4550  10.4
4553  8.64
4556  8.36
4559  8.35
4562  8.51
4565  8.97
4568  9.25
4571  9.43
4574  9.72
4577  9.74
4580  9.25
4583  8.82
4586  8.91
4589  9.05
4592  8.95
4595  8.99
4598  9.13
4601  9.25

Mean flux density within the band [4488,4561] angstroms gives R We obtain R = 9.28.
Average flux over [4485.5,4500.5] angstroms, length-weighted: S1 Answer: 9.61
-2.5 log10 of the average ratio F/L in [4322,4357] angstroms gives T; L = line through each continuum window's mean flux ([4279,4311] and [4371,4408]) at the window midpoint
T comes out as -0.03 mag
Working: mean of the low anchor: 9.55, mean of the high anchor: 9.65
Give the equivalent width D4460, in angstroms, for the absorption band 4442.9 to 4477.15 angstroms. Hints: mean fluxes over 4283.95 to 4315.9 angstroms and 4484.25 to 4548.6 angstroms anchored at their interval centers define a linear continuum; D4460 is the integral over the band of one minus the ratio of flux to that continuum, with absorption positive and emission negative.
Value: -1.4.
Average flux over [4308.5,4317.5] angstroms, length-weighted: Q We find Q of 9.72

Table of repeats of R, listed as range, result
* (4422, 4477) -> 9.7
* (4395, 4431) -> 9.62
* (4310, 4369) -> 9.98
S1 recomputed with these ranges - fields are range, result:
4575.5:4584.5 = 9.27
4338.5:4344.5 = 9.59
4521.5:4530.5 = 8.94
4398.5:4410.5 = 9.71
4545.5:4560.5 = 9.61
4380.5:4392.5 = 9.52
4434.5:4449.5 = 9.85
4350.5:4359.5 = 10.1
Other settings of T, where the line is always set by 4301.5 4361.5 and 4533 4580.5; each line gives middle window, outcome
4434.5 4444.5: -0.01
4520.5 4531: 0.06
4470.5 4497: 0.00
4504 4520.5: 0.07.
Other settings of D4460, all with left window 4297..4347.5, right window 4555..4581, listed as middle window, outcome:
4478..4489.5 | -0.2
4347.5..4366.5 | -0.9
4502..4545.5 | 0.5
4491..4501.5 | -0.3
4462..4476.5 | -0.7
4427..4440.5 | -0.1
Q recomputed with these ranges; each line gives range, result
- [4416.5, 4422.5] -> 9.78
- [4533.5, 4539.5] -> 8.9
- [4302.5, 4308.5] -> 9.13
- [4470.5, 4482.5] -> 9.5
